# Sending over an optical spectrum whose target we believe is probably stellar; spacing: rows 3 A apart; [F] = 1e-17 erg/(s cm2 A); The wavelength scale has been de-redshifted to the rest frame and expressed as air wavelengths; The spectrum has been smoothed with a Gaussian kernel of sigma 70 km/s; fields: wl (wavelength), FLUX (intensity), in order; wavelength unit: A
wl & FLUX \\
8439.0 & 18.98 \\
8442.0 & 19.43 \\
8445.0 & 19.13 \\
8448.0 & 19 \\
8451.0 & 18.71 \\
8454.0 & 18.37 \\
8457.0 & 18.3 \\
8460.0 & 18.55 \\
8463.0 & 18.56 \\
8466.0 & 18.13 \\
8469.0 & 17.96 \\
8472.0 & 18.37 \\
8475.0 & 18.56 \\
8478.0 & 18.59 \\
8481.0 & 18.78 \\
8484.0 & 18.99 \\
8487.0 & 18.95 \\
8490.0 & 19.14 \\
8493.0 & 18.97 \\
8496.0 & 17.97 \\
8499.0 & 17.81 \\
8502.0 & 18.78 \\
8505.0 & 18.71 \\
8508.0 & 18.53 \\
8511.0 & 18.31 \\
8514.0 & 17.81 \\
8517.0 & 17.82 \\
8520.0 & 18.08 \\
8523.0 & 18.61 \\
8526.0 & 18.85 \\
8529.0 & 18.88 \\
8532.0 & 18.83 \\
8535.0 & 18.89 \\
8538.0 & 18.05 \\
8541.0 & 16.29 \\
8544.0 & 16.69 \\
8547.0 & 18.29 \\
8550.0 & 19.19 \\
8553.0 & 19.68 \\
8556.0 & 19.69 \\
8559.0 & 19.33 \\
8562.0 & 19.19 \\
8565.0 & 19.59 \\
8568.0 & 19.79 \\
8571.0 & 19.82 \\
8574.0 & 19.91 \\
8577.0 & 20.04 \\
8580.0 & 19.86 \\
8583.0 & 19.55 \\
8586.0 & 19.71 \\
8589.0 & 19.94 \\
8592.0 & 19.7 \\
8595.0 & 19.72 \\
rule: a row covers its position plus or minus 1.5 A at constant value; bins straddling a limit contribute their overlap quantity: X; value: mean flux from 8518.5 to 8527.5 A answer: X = 18.5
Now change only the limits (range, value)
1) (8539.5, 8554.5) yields 18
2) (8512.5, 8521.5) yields 17.9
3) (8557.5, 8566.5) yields 19.4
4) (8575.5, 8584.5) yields 19.8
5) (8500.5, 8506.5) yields 18.7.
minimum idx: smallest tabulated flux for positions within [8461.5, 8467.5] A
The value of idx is 18.13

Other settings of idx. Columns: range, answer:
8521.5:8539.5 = 18.05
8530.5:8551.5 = 16.29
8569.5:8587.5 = 19.55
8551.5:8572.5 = 19.19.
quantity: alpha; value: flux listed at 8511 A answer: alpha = 18.31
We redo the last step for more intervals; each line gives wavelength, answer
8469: 17.96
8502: 18.78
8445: 19.13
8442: 19.43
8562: 19.19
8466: 18.13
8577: 20.04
